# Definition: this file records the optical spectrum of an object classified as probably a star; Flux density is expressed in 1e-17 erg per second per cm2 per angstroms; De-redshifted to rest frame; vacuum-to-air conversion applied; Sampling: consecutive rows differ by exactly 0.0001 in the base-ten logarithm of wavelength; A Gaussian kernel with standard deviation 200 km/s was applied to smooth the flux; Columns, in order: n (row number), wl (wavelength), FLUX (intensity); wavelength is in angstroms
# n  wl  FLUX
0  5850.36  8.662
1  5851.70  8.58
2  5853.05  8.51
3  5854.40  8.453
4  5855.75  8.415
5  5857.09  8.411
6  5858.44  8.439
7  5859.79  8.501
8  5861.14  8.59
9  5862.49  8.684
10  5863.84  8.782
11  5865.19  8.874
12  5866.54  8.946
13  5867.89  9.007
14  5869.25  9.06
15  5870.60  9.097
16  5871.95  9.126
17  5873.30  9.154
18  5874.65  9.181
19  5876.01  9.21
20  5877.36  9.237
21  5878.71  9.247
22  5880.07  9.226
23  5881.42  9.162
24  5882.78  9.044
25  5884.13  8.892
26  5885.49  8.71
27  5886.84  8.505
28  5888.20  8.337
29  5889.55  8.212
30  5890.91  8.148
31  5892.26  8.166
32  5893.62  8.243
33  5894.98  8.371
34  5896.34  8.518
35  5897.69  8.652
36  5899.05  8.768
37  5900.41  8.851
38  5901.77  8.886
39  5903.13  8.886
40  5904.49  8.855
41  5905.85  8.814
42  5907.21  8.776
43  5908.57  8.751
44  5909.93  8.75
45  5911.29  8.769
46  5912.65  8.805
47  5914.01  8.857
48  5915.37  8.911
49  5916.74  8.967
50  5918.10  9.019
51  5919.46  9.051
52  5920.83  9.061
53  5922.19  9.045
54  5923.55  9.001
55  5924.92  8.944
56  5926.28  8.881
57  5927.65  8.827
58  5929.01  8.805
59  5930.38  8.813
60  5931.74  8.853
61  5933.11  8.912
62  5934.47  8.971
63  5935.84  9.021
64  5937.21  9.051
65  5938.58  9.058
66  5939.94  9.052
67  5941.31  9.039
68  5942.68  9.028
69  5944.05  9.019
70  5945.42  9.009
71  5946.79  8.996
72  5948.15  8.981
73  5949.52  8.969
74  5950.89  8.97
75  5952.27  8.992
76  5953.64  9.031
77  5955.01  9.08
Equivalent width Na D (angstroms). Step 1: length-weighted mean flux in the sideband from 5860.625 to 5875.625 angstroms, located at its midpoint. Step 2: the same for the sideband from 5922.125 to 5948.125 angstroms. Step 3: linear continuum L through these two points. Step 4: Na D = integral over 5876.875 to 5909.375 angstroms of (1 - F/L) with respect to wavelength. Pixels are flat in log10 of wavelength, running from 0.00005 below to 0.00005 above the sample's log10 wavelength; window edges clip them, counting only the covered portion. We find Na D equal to 0.9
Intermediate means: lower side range 8.96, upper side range 8.97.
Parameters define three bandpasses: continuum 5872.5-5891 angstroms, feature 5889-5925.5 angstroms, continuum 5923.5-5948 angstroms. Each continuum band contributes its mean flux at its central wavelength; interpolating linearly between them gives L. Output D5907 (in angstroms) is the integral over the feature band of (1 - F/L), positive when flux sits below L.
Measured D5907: 0.8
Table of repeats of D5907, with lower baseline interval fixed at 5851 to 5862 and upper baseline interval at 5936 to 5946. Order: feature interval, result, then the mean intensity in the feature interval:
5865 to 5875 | -0.6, 9.06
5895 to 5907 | 0.0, 8.76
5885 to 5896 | 0.5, 8.34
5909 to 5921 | 0.0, 8.9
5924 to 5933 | 0.1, 8.86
